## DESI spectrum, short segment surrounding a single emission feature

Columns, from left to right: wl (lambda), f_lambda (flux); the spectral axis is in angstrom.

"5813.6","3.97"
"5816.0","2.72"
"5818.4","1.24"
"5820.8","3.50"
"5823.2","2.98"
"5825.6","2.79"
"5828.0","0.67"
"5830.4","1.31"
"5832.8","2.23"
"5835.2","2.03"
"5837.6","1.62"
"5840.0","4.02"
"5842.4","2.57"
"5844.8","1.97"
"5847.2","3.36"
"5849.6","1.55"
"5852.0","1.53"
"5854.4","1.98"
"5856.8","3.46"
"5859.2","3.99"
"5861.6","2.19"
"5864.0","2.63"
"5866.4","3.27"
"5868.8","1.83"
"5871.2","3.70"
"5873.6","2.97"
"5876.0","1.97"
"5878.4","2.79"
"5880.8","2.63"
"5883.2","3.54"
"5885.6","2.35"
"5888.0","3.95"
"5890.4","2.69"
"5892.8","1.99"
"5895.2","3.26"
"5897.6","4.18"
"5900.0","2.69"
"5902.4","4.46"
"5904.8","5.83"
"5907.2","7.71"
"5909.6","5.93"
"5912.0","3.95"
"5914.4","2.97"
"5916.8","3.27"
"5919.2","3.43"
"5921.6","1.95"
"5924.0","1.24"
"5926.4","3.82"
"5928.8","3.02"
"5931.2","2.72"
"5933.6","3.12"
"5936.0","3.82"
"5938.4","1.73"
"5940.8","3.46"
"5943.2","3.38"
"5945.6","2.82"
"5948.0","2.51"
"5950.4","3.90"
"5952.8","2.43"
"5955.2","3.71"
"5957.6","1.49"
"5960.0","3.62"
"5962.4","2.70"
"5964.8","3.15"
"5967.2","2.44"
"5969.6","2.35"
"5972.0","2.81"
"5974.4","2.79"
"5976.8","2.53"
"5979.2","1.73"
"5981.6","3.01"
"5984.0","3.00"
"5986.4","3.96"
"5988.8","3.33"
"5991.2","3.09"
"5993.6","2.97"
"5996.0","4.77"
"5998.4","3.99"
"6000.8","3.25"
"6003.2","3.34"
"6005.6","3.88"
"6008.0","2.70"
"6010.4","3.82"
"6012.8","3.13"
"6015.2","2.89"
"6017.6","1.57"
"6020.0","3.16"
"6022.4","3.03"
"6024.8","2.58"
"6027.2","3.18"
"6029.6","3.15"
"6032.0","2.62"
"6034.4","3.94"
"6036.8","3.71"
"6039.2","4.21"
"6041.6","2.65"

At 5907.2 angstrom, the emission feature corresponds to [O II] 3727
